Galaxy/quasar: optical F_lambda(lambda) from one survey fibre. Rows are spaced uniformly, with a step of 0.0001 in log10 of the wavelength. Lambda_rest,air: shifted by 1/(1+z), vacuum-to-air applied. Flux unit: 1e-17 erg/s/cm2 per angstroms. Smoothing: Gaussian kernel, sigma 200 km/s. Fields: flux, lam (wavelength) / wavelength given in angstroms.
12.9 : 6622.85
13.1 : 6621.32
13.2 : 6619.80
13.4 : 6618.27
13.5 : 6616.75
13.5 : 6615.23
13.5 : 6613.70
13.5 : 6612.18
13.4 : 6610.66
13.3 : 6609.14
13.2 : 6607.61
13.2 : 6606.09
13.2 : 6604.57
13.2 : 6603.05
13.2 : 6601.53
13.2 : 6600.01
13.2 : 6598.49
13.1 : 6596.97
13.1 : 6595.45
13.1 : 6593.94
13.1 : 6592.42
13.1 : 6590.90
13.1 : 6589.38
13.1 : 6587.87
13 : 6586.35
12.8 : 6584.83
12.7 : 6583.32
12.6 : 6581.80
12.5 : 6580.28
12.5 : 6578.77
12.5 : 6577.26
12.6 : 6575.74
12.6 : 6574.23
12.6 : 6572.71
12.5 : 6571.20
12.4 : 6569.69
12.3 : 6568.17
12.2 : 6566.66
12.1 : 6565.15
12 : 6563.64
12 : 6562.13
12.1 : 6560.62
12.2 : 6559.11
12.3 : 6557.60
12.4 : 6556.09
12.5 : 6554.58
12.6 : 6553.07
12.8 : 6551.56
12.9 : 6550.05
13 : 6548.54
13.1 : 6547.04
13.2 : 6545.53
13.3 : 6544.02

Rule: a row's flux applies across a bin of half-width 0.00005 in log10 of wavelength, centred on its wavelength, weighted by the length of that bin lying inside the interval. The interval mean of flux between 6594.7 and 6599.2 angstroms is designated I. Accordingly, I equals 13.1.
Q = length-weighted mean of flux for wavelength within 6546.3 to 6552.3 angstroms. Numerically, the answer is 13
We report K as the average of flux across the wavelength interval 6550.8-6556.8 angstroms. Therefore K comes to 12.6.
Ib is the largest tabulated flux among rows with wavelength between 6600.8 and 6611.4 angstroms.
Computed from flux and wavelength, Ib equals 13.4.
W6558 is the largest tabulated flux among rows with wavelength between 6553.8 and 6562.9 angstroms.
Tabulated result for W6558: 12.5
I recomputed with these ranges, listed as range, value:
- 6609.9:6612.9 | 13.5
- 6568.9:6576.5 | 12.5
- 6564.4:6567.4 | 12.2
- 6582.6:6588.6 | 12.9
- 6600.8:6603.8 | 13.2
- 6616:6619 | 13.5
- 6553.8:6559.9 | 12.3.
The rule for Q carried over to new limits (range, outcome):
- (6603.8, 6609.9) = 13.2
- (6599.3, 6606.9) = 13.2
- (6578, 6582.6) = 12.5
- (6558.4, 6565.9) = 12.1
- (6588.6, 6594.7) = 13.1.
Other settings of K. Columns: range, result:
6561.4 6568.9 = 12.1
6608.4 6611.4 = 13.4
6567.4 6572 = 12.4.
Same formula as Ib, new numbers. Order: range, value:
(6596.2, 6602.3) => 13.2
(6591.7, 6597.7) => 13.1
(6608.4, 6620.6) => 13.5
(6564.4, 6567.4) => 12.2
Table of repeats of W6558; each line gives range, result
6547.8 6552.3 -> 13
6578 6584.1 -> 12.7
